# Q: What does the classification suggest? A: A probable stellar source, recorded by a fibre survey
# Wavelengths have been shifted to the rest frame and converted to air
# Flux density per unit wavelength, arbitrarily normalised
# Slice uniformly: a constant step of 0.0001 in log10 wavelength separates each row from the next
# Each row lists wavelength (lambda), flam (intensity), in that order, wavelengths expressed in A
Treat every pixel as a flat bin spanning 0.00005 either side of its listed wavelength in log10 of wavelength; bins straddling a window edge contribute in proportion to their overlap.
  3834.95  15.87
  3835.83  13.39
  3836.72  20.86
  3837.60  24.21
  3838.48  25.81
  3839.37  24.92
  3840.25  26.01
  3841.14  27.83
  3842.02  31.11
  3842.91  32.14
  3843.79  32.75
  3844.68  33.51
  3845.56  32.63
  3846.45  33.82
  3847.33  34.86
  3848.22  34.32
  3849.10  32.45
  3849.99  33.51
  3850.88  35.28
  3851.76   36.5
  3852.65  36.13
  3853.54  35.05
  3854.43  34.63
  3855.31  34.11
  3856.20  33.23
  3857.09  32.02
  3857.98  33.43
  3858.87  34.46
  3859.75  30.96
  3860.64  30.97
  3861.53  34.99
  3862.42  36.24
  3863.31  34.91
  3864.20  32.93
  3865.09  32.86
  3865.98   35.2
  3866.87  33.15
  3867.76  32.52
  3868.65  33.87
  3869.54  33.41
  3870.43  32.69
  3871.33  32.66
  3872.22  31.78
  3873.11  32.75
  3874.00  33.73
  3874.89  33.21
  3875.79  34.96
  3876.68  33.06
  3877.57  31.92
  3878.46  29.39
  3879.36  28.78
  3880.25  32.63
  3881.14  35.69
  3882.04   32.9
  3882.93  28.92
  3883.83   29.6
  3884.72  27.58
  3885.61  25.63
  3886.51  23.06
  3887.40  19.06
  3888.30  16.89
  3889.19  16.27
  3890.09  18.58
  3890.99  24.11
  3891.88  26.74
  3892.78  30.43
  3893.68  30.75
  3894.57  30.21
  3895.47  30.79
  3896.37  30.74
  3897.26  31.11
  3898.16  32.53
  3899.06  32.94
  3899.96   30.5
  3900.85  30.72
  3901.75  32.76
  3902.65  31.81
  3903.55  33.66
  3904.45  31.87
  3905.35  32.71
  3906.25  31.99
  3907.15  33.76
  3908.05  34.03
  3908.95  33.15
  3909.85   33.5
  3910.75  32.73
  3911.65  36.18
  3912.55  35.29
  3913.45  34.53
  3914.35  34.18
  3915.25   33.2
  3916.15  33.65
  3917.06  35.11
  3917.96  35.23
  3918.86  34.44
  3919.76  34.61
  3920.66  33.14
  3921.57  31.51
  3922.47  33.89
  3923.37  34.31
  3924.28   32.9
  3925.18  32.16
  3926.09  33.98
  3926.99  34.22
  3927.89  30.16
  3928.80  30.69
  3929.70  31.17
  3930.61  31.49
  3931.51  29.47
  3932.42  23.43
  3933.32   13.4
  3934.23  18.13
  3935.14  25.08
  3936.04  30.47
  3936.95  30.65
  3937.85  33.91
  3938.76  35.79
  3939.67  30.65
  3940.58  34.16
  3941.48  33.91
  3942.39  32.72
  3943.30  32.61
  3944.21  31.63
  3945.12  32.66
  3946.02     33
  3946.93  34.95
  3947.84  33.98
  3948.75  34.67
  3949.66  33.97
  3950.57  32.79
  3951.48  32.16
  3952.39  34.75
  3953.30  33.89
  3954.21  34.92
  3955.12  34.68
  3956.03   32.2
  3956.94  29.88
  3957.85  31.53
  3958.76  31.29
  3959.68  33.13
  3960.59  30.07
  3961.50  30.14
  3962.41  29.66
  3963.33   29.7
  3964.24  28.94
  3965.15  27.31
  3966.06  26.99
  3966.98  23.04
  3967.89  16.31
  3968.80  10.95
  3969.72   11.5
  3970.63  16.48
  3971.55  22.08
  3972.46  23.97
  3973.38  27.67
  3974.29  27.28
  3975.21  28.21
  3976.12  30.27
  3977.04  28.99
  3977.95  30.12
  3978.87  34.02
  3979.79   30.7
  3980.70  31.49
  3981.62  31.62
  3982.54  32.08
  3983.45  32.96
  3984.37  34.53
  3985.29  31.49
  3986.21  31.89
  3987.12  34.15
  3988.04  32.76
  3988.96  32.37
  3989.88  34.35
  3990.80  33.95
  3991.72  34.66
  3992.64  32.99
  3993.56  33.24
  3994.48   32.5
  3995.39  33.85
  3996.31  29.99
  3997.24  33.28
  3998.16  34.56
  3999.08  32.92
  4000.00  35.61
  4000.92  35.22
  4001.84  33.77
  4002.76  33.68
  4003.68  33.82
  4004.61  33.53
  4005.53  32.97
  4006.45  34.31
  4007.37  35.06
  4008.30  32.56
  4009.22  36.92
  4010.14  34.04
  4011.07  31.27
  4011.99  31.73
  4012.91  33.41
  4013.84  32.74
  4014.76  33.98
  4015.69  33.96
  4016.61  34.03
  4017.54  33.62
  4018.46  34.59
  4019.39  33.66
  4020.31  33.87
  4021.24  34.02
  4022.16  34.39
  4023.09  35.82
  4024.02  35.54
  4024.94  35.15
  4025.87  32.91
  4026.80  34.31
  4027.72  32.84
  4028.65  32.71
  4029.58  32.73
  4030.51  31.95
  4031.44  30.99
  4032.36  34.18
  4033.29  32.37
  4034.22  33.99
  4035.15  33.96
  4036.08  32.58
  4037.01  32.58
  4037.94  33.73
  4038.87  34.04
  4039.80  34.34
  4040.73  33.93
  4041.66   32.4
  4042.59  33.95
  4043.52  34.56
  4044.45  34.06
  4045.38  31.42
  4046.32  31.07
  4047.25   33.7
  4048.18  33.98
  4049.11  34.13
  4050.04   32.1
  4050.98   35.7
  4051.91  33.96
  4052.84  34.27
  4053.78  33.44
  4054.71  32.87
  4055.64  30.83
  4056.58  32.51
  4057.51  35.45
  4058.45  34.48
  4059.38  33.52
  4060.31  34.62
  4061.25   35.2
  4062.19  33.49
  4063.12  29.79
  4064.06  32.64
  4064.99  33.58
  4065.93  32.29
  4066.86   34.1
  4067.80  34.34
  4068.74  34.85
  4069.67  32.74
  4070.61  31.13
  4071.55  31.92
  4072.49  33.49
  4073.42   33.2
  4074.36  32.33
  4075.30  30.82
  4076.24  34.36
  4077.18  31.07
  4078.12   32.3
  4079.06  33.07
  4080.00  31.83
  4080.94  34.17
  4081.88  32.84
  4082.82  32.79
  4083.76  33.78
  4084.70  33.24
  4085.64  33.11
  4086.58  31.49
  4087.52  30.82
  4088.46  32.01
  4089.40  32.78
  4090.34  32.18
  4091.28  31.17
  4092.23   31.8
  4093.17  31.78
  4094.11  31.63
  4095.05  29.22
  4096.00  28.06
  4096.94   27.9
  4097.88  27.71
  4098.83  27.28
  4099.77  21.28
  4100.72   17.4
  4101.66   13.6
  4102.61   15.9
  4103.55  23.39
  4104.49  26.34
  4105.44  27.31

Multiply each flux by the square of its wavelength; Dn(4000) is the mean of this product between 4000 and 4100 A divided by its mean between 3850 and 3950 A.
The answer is 1.12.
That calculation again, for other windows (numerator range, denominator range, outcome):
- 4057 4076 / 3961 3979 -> 1.39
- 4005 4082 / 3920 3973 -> 1.18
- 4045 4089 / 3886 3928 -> 1.15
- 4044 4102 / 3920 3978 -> 1.14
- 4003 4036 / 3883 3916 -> 1.20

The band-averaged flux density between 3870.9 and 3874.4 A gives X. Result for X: 32.8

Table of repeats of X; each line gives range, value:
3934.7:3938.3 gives 30.1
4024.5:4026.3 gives 34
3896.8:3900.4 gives 31.8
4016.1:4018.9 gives 34.1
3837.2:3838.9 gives 25.1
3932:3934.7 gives 18.3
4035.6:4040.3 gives 33.4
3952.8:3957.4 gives 33.2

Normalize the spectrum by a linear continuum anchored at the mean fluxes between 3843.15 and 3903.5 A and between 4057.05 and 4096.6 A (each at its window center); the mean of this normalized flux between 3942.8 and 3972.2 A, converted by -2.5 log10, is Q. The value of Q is 0.10 mag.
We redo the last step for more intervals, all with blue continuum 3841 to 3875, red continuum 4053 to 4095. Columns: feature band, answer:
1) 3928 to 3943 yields 0.142 mag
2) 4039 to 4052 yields -0.022 mag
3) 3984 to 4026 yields -0.023 mag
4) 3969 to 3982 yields 0.245 mag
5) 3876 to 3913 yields 0.117 mag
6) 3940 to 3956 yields -0.013 mag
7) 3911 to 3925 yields -0.027 mag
